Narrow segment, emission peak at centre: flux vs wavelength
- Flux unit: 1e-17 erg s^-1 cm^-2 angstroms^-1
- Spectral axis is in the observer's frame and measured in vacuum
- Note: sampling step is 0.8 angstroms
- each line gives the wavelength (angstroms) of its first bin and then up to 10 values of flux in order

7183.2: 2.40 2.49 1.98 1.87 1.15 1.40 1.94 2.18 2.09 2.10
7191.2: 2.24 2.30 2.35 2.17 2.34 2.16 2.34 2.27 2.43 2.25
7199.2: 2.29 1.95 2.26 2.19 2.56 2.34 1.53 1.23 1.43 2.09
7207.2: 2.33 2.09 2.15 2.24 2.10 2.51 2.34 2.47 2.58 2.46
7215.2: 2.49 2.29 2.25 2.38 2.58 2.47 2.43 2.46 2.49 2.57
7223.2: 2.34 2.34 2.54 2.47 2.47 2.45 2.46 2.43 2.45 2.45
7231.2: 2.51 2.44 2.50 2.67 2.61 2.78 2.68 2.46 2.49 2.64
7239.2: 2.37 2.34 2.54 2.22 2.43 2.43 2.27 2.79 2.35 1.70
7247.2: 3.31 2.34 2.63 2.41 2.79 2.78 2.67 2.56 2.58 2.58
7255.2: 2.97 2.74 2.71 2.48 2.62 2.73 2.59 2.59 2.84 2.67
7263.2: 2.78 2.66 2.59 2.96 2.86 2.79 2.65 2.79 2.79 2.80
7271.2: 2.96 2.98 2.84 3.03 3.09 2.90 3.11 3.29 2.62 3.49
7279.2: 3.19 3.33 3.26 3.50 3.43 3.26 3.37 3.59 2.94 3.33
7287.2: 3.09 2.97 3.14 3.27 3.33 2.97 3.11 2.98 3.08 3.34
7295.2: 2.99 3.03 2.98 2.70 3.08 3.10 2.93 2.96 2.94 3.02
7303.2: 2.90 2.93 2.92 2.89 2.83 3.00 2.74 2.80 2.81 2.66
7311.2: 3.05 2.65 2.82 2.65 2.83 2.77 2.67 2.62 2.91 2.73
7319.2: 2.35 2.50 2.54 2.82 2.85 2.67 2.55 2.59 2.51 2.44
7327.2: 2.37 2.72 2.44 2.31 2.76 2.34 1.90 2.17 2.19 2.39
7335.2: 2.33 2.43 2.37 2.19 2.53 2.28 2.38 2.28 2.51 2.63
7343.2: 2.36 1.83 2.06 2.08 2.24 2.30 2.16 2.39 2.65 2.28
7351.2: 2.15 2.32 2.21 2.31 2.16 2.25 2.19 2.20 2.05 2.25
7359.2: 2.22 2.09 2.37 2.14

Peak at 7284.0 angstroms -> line C III] 1909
